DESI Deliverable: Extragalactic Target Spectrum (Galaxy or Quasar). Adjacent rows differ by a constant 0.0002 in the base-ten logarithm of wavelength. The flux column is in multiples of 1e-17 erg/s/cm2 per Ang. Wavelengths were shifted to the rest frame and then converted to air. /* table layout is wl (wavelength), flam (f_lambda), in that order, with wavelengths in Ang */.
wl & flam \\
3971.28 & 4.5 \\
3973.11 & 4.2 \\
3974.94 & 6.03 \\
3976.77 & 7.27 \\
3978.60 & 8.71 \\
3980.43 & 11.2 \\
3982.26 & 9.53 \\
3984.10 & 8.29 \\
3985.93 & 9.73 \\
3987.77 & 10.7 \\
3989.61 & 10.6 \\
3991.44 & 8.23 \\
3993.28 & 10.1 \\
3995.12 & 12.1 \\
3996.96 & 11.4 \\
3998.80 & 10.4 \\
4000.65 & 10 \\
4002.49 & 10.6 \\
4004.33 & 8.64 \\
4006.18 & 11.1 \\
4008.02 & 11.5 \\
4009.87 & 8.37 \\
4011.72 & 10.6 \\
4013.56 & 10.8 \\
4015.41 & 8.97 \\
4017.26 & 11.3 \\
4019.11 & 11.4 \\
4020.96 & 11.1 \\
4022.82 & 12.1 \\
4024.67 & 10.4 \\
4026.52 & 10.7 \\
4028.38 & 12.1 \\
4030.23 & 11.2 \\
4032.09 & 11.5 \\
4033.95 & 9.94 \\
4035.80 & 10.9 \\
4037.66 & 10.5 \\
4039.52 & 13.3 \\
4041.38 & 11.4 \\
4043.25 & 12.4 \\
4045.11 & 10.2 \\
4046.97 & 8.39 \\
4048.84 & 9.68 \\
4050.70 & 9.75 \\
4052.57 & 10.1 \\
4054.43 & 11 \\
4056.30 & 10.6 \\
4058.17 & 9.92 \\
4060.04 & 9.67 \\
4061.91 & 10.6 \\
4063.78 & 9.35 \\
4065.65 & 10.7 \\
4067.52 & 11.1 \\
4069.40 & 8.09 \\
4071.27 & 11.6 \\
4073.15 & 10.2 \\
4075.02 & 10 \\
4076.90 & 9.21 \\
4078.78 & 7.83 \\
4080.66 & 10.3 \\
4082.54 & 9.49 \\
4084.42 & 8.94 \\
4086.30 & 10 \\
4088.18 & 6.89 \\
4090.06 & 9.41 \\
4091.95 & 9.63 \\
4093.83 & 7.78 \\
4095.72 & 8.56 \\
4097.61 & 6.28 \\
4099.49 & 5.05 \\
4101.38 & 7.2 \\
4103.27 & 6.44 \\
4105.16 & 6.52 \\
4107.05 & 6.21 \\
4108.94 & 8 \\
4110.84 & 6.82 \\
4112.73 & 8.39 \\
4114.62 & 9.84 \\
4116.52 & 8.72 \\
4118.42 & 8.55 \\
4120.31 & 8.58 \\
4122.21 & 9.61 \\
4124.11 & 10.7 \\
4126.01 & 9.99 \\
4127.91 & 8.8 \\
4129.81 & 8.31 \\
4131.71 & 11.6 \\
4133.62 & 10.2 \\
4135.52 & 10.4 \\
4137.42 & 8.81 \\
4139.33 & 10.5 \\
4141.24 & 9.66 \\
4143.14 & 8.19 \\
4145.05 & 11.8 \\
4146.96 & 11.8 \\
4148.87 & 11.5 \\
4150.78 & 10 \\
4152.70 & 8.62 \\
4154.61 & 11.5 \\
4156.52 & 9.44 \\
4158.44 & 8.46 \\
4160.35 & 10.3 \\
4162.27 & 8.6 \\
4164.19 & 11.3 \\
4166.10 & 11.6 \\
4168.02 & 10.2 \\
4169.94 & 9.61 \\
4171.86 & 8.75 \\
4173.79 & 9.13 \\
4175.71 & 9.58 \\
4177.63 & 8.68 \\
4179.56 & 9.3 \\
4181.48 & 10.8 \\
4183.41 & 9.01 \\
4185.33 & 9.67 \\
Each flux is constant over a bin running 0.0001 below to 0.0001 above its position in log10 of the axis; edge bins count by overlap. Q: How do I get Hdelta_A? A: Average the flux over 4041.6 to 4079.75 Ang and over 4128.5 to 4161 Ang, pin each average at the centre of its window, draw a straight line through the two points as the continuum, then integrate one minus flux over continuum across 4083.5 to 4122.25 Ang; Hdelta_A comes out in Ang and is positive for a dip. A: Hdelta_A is 8.1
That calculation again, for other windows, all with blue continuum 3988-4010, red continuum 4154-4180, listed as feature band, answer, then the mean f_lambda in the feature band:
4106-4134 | 2.75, 8.92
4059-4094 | 1.75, 9.55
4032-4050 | -1.04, 10.8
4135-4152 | -0.79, 10.3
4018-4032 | -1.45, 11.3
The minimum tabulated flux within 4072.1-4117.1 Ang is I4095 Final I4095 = 5.05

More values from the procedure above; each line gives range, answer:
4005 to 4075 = 8.09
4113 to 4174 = 8.19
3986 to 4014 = 8.23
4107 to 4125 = 6.21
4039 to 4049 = 8.39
